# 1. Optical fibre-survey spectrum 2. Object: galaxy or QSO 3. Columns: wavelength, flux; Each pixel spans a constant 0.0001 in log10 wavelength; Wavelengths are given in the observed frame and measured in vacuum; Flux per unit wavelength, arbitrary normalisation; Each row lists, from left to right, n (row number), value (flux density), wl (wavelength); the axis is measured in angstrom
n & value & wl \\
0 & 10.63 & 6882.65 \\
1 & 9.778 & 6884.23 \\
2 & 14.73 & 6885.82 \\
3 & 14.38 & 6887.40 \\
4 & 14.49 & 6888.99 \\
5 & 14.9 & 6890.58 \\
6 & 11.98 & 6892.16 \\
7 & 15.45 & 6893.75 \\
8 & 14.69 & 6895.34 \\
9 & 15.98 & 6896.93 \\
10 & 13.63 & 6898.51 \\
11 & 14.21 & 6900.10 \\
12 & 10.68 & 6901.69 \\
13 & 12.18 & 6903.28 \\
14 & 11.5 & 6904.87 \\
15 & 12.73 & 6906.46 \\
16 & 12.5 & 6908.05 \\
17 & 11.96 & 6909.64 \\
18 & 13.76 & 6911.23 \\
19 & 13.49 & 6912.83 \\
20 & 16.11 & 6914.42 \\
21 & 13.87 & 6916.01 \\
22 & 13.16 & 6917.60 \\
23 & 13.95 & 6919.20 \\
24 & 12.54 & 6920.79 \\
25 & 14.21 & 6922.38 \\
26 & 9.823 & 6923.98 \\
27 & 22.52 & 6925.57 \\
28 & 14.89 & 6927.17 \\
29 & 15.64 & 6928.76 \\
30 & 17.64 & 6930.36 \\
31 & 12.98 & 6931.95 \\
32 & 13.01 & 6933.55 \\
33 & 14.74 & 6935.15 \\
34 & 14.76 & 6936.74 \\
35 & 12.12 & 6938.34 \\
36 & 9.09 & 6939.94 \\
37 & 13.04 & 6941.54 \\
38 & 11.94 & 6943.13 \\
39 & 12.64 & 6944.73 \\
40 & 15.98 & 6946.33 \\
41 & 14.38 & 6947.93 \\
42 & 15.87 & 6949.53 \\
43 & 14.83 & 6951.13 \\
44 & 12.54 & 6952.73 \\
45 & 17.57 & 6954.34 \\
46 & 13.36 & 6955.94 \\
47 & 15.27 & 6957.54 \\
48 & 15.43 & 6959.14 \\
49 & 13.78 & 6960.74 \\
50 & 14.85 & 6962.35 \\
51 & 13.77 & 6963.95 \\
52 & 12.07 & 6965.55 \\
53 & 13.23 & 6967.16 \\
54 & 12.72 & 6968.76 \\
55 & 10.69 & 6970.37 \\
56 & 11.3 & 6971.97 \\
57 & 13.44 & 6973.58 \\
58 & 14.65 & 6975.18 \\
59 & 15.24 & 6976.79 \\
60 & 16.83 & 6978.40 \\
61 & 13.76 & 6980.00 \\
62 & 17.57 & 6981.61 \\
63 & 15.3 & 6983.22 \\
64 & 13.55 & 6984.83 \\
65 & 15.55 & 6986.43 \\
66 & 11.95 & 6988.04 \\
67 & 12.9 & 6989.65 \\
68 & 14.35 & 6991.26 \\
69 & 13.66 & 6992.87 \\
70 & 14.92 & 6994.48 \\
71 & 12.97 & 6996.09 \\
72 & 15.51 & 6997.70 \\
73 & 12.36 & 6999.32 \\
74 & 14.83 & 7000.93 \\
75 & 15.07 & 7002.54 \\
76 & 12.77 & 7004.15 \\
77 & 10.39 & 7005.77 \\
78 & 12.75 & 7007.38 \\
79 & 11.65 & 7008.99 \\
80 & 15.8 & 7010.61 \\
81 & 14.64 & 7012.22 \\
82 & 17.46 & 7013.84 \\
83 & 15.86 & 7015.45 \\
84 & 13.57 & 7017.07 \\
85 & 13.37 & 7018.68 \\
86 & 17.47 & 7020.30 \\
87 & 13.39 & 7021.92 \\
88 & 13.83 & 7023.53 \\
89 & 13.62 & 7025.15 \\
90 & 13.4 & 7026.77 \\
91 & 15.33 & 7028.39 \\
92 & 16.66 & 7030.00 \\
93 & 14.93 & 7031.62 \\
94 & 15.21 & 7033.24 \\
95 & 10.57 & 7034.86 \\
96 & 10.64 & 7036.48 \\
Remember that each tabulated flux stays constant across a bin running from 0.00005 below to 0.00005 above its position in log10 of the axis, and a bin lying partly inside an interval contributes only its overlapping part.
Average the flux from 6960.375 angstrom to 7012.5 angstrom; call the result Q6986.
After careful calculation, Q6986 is 13.8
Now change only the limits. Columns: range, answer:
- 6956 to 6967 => 14.1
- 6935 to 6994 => 13.9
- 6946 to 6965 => 14.7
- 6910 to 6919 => 14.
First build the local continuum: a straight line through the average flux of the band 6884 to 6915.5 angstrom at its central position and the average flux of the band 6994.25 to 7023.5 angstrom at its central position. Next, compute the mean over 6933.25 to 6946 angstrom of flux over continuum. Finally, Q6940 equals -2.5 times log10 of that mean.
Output 0.079 mag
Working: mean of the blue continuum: 13.5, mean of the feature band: 12.8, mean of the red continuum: 14.1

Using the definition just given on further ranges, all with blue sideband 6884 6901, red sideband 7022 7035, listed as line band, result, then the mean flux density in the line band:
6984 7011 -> 0.058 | 13.6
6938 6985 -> 0.025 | 13.9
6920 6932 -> -0.072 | 15.2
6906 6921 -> 0.056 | 13.5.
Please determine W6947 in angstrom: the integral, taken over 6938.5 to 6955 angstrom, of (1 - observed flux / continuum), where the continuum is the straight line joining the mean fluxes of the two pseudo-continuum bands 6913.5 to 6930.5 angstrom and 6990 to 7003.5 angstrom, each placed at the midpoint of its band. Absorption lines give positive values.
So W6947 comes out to 1.0 angstrom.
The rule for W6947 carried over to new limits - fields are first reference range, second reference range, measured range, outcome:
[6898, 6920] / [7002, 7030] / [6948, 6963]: -1.3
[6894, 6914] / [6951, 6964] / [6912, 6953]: -0.4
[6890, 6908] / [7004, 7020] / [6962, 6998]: -0.3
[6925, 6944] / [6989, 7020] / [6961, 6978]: 1.0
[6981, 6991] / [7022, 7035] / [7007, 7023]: -0.3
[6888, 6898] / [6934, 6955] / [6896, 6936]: 0.8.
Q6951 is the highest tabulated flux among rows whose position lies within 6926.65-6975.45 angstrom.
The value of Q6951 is 17.64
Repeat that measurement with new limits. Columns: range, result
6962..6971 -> 14.85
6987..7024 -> 17.47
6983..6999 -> 15.55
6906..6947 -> 22.52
